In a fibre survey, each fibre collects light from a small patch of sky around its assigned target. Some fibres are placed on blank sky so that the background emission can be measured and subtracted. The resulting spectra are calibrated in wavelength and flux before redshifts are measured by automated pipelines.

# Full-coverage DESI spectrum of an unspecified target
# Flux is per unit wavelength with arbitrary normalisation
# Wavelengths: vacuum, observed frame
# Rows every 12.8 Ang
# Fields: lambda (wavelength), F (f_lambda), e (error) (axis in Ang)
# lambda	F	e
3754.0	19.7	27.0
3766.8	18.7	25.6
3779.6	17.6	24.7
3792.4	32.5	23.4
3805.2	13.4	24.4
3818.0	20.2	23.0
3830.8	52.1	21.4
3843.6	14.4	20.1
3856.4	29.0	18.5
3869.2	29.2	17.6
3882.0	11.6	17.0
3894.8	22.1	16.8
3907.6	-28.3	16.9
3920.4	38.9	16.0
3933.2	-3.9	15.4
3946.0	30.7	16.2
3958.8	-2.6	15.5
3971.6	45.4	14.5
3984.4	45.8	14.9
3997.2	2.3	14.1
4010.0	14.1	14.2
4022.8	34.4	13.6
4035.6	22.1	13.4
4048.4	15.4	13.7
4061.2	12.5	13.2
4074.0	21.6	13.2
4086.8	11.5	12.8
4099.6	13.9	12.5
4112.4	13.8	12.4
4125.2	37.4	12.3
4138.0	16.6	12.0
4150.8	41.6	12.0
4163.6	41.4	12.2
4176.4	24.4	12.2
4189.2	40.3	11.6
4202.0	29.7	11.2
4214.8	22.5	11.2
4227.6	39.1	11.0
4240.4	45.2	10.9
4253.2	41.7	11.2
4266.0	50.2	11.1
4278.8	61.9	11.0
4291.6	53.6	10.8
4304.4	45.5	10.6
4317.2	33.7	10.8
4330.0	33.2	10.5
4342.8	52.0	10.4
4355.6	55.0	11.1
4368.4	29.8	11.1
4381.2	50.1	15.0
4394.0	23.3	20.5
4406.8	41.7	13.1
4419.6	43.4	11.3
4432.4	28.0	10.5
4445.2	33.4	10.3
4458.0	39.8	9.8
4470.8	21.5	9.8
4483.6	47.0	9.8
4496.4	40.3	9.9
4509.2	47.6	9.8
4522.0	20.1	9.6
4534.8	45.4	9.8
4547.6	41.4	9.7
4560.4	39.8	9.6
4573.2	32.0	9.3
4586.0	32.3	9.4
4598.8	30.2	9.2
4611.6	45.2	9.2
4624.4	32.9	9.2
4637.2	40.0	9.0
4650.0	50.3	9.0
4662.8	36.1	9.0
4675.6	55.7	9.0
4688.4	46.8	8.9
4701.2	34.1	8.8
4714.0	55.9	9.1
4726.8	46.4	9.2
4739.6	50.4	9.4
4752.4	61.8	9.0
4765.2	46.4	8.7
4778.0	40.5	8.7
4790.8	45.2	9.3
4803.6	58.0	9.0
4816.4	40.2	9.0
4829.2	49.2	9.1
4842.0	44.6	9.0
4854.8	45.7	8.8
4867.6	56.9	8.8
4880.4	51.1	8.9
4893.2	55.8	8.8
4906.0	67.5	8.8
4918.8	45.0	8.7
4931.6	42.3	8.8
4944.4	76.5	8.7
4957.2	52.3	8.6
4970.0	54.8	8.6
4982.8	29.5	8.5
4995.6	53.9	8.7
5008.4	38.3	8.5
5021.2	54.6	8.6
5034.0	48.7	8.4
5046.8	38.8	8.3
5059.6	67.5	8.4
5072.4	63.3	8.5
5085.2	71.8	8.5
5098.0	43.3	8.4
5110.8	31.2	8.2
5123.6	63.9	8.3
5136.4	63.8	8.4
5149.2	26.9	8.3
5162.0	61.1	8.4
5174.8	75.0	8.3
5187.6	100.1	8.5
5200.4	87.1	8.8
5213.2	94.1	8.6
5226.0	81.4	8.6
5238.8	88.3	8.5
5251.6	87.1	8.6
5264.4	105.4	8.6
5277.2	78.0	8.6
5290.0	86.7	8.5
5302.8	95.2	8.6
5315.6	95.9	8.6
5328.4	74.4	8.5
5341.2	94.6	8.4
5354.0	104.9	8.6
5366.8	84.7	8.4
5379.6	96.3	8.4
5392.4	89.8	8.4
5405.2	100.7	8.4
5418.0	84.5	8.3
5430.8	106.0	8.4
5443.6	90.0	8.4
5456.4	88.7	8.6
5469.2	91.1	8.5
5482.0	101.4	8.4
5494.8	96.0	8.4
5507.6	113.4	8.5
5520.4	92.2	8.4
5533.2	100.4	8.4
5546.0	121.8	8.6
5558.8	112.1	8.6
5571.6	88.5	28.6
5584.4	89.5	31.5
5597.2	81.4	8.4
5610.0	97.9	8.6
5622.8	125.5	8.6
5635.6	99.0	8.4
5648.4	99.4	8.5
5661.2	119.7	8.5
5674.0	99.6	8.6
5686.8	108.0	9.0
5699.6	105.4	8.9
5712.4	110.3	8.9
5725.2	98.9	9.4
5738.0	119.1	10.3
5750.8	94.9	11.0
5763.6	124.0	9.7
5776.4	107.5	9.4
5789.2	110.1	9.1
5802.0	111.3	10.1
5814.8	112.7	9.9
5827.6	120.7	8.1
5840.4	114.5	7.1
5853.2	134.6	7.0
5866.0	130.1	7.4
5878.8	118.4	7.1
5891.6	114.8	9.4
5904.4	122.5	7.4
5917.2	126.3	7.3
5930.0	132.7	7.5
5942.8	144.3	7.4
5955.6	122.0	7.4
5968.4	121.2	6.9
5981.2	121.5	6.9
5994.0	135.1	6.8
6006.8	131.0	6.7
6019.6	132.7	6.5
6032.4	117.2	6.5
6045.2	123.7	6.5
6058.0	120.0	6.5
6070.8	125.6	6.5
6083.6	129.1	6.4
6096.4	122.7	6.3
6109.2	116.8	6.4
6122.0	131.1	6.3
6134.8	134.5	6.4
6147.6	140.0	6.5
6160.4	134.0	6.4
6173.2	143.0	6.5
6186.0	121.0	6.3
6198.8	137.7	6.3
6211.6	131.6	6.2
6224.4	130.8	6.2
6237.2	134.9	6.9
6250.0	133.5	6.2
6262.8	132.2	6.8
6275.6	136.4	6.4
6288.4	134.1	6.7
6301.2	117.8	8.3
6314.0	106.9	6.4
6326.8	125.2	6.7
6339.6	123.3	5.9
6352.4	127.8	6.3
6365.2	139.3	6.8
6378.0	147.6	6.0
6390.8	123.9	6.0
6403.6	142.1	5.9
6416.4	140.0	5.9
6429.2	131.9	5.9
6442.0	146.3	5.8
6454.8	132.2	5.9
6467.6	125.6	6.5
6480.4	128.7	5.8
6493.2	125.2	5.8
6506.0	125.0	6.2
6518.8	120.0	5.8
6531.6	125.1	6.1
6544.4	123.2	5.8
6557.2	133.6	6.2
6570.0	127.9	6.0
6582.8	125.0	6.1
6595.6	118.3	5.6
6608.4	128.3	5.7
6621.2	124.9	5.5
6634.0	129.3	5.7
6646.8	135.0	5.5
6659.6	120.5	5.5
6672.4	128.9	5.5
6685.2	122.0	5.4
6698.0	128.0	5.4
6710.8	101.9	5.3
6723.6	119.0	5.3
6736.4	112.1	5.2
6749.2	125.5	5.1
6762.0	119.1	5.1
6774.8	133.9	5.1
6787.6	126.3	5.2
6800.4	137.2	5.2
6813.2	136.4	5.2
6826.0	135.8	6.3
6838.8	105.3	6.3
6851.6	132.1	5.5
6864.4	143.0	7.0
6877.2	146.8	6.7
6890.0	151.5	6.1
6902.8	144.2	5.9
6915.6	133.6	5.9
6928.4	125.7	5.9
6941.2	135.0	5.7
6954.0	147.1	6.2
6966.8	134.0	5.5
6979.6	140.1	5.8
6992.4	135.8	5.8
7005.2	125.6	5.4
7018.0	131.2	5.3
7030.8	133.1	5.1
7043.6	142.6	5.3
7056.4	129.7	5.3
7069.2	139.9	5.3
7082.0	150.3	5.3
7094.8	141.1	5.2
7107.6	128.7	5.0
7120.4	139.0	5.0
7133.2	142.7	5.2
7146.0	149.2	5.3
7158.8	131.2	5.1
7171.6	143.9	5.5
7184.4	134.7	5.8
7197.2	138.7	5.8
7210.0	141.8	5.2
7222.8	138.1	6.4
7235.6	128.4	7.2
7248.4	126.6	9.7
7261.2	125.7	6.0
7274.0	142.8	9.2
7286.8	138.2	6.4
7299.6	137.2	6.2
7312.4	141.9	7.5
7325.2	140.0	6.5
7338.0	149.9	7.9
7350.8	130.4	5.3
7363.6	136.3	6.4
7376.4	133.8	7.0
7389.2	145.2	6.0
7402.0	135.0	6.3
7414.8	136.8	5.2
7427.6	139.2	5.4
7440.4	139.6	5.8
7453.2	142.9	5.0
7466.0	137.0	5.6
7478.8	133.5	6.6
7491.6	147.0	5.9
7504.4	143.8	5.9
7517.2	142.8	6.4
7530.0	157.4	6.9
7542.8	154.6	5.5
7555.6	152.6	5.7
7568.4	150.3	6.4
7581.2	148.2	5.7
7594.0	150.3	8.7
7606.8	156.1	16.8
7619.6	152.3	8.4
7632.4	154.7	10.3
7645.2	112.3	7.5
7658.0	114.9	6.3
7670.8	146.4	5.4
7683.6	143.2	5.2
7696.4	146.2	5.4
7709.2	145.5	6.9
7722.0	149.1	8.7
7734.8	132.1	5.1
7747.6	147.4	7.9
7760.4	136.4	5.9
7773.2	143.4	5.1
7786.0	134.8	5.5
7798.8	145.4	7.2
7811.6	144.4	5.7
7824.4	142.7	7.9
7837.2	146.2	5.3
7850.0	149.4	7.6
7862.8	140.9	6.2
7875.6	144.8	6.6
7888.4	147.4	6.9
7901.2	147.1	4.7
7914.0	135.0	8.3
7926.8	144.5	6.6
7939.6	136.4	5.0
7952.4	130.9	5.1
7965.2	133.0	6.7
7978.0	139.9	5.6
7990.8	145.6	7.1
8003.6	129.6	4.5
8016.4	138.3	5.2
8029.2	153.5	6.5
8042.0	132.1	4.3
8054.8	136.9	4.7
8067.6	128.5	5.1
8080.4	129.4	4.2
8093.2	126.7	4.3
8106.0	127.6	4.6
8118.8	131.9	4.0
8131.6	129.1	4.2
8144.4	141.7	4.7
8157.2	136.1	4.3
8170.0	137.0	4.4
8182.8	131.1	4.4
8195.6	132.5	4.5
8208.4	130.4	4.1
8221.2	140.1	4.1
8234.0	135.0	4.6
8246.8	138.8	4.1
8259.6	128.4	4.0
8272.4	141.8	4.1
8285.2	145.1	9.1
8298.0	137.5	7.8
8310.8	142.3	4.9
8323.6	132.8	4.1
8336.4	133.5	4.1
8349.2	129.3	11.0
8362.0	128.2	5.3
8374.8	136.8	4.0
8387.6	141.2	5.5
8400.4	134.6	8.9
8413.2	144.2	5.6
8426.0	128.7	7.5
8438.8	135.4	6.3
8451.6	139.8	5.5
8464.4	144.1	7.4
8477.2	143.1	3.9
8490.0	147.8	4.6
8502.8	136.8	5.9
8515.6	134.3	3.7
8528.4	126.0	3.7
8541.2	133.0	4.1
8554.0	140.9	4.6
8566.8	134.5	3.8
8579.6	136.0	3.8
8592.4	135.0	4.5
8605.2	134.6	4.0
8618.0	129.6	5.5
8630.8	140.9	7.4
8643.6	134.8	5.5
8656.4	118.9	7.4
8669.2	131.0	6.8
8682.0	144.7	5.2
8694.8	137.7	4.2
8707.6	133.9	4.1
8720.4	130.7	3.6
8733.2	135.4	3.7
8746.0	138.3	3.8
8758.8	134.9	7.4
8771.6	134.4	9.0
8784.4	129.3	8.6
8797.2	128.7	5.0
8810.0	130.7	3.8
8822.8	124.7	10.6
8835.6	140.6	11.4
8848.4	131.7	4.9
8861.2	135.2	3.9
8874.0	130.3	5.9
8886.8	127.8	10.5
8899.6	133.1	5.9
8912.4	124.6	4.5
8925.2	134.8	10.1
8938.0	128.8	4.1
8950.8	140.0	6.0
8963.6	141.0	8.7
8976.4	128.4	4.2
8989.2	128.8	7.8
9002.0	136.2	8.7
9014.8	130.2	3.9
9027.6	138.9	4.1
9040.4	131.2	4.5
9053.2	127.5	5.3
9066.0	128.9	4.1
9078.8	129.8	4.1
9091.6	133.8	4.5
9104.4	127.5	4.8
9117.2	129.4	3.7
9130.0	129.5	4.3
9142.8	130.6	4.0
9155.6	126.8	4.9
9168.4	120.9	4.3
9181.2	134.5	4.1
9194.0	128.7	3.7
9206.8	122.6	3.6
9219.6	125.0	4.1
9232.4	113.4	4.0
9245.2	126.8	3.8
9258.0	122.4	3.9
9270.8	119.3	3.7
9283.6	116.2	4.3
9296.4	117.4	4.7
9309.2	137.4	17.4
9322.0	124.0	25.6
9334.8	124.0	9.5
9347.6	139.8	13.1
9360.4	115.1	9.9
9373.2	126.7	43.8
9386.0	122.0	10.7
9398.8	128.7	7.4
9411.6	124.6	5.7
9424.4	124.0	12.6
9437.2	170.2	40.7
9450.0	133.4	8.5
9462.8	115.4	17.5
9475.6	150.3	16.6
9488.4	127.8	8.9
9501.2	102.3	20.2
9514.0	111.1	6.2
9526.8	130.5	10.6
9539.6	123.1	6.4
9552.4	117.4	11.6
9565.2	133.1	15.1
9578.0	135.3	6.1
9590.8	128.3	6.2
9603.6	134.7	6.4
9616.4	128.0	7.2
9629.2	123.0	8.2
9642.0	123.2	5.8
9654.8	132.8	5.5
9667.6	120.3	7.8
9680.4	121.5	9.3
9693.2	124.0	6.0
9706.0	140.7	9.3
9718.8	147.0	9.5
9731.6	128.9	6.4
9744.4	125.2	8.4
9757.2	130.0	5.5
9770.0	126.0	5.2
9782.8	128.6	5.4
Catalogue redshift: 0.298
